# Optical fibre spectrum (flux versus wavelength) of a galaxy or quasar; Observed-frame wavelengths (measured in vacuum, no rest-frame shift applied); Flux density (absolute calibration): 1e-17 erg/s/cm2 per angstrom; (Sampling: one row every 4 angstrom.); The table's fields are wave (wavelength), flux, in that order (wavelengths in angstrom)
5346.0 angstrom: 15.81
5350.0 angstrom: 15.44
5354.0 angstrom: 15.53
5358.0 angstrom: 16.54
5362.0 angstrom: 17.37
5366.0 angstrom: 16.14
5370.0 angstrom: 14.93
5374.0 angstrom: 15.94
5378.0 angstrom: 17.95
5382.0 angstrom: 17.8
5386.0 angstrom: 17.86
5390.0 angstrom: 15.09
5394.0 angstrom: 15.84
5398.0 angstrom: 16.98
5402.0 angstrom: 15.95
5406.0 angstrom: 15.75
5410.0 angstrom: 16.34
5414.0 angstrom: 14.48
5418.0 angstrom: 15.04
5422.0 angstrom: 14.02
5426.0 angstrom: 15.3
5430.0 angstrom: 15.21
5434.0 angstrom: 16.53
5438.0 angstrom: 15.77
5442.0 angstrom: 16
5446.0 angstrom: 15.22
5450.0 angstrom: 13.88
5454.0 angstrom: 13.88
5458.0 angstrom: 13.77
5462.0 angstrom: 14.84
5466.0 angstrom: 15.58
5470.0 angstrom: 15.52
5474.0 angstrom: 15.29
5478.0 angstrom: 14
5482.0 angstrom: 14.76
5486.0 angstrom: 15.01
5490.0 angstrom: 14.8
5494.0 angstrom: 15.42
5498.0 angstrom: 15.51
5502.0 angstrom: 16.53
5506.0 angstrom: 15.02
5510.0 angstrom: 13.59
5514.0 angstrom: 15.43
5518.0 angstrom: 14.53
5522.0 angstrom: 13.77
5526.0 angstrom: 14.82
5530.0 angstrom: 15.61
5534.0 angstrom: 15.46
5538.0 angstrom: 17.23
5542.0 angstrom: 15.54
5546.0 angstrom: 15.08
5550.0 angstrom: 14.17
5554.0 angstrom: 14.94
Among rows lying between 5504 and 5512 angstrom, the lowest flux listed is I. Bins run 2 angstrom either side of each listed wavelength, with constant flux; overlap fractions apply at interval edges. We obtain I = 13.59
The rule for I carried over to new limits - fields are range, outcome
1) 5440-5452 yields 13.88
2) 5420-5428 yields 14.02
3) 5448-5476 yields 13.77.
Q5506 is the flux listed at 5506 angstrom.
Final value 15.02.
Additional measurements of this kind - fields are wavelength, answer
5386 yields 17.86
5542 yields 15.54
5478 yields 14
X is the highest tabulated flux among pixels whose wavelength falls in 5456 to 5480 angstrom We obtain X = 15.58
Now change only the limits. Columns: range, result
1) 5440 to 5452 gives 16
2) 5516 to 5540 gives 17.23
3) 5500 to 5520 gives 16.53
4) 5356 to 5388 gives 17.95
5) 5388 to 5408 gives 16.98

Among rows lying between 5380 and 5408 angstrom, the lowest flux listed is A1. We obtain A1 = 15.09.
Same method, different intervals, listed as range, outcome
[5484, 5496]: 14.8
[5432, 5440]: 15.77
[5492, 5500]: 15.42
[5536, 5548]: 15.08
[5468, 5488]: 14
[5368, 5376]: 14.93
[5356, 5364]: 16.54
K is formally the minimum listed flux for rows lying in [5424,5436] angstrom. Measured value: 15.21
